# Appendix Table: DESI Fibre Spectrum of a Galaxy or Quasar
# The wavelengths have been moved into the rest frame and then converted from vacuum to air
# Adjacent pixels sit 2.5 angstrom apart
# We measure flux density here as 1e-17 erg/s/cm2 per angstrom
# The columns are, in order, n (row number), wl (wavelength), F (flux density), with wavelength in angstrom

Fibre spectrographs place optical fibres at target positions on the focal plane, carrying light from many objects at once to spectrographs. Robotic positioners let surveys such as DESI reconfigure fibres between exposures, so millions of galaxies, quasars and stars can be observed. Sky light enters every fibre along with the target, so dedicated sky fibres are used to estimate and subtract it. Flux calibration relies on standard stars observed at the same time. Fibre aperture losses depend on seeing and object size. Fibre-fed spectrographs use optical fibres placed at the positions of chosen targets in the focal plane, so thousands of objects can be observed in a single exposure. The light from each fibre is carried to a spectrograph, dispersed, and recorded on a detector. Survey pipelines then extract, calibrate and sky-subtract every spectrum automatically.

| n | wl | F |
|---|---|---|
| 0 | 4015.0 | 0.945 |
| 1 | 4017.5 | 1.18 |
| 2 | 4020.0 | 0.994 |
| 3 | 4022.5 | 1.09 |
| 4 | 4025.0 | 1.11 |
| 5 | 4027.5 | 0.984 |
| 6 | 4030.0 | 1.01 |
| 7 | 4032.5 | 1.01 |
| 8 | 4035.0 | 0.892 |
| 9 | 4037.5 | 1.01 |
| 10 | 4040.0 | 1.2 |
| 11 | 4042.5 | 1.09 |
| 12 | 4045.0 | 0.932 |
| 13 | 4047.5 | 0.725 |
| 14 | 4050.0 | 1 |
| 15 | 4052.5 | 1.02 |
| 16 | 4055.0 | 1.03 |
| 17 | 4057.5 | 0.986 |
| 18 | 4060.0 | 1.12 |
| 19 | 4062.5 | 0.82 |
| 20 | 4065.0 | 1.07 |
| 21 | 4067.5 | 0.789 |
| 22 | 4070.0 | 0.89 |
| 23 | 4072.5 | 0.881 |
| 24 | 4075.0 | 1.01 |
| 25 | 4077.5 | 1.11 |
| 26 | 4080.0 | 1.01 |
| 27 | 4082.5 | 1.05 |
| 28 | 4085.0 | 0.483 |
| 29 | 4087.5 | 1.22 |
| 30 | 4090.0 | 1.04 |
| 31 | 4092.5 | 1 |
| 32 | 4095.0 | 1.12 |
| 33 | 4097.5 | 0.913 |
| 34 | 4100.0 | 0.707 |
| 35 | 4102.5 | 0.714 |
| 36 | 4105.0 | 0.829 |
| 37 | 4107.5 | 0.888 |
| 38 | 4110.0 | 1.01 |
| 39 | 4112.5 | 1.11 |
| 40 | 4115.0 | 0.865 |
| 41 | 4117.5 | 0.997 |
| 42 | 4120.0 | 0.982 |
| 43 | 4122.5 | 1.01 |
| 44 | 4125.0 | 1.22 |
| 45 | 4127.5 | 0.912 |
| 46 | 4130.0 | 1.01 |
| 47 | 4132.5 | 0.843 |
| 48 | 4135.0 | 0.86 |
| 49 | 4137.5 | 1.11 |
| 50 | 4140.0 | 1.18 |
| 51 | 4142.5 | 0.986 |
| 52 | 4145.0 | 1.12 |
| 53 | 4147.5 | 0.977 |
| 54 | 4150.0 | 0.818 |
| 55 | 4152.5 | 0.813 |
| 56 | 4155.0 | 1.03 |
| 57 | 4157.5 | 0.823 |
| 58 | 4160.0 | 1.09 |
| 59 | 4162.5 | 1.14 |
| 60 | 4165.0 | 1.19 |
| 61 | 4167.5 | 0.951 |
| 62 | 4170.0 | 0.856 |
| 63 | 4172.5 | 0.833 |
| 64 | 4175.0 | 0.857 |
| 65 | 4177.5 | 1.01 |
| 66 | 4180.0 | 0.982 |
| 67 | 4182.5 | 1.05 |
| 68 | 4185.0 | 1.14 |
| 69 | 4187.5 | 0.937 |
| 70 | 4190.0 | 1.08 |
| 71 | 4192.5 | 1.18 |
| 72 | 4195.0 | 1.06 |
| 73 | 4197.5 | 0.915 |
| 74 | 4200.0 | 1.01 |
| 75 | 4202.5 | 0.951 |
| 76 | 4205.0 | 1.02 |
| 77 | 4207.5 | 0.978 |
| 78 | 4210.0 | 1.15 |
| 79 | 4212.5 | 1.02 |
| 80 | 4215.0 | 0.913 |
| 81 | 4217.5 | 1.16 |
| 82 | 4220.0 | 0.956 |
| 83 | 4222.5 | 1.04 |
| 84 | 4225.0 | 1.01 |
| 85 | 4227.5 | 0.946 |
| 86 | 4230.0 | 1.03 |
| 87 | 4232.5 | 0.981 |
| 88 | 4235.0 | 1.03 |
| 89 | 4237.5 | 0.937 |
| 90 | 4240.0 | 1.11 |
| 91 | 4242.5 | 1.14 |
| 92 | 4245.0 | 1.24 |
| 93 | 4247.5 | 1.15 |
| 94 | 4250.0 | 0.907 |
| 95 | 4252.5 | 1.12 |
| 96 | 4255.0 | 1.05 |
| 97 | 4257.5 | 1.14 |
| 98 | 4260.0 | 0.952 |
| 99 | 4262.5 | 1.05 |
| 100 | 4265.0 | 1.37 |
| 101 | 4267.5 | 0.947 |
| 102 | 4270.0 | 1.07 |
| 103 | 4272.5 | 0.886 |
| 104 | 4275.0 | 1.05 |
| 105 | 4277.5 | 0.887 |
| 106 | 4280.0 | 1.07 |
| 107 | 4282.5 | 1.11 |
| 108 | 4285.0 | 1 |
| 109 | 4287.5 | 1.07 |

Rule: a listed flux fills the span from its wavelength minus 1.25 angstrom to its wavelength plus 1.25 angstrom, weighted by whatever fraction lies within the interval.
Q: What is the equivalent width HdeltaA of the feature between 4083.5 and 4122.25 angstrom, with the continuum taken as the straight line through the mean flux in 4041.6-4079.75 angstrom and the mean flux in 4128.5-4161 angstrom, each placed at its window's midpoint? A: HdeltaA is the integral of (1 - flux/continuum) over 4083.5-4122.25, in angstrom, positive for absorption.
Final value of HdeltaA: 1.6 angstrom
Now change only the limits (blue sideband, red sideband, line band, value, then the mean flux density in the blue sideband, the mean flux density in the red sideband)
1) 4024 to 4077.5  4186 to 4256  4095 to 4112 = 2.10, 0.982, 1.04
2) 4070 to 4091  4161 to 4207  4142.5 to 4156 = 0.57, 0.97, 1.01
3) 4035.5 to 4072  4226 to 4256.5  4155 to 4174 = 0.67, 0.974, 1.05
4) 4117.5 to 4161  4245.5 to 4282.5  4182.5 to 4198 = -0.68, 0.987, 1.05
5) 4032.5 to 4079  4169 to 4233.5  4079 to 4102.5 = 1.14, 0.977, 1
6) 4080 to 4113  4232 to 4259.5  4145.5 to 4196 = 0.41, 0.928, 1.07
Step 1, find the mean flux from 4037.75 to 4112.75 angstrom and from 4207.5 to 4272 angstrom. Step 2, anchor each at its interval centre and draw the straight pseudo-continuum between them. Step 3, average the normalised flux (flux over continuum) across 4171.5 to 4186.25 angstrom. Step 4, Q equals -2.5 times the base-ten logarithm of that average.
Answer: 0.04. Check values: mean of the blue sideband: 0.958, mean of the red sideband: 1.05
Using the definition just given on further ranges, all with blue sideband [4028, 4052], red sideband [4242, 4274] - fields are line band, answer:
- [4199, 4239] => 0.05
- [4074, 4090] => 0.02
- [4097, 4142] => 0.07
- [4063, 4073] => 0.11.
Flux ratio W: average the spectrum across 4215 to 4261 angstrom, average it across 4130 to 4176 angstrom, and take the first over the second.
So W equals 1.1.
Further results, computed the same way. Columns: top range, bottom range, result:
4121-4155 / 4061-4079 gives 1.05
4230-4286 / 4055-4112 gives 1.12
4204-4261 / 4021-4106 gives 1.08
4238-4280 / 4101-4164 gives 1.09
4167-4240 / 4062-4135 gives 1.06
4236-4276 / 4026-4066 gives 1.08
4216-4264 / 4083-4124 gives 1.12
